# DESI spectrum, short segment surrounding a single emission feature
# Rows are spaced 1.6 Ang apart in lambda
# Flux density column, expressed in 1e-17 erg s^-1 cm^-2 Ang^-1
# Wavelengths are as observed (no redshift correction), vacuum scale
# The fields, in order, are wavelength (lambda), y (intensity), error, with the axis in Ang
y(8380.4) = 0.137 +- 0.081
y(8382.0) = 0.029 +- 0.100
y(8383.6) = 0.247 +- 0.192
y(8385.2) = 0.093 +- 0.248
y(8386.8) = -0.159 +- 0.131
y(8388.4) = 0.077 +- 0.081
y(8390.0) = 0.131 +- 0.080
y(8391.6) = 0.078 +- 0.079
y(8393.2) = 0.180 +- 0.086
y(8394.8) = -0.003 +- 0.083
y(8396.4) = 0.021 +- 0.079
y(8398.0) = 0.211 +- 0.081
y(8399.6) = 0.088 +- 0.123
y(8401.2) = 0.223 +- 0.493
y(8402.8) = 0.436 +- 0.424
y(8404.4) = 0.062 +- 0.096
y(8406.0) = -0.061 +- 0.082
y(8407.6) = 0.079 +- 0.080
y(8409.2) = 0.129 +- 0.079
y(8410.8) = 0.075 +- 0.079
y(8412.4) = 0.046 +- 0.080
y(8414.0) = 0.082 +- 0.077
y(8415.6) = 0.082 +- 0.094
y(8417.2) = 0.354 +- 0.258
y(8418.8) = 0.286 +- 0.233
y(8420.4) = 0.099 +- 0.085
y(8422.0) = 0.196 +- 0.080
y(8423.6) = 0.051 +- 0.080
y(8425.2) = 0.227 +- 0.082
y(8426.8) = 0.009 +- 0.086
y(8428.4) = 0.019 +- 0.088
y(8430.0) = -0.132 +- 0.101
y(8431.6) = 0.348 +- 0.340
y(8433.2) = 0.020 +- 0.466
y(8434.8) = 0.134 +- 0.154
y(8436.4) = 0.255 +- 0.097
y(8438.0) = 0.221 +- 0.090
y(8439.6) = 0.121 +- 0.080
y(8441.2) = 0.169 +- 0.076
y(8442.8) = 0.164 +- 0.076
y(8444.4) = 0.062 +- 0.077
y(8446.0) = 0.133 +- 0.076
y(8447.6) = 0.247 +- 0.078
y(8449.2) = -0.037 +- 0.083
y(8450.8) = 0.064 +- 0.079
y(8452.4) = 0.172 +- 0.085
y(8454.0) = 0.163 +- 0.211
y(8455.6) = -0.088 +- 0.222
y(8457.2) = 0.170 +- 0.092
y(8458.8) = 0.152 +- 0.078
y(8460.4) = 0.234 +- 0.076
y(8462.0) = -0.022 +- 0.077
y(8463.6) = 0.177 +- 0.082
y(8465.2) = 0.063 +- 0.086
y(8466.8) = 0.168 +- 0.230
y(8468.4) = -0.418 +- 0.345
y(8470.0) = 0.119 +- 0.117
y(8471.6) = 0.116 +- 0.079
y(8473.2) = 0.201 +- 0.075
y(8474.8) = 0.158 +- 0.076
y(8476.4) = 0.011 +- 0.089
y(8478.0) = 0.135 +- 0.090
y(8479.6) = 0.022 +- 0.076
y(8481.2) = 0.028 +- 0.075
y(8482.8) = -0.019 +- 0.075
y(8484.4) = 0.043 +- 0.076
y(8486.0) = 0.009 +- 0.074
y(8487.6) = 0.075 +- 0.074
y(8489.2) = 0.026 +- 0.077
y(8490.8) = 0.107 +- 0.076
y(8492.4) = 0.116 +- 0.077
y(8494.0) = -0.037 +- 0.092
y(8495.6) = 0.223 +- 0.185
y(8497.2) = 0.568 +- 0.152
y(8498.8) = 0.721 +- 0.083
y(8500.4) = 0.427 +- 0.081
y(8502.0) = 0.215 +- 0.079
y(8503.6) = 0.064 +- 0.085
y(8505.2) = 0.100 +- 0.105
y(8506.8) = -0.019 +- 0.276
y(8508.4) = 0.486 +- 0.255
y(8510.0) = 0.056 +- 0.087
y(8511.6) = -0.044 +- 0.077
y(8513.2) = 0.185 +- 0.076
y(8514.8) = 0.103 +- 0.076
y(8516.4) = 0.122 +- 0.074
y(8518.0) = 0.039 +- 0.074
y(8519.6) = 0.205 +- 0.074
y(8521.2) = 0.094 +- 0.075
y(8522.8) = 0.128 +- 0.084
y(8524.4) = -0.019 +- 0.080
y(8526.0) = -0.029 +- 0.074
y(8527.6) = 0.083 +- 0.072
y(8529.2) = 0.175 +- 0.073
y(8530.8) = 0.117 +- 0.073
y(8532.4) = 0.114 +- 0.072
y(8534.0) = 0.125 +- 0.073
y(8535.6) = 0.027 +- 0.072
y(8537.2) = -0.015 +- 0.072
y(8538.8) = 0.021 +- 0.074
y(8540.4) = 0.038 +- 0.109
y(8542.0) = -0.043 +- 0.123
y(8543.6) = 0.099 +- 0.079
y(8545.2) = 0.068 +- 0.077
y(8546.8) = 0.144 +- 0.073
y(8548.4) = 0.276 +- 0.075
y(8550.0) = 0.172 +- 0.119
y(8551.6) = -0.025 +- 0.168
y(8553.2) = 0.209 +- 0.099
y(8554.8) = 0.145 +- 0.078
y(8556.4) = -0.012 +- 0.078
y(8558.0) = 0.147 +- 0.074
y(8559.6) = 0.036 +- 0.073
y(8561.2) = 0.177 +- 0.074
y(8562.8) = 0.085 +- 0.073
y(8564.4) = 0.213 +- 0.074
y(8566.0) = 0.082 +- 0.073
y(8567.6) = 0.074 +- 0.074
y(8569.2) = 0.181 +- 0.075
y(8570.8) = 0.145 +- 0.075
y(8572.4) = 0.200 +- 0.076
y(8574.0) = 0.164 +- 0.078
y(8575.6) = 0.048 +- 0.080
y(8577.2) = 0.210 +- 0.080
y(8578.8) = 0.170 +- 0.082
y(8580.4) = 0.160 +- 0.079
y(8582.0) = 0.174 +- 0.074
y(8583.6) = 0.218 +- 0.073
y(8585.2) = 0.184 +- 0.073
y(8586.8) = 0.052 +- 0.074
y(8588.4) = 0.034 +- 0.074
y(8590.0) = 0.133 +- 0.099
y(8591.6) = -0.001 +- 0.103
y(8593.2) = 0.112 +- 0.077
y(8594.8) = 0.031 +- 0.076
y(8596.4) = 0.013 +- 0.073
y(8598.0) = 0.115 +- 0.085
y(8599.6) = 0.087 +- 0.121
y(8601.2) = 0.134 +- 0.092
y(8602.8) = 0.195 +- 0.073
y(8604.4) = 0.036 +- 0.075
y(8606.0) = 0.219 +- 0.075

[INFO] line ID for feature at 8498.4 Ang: H-beta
